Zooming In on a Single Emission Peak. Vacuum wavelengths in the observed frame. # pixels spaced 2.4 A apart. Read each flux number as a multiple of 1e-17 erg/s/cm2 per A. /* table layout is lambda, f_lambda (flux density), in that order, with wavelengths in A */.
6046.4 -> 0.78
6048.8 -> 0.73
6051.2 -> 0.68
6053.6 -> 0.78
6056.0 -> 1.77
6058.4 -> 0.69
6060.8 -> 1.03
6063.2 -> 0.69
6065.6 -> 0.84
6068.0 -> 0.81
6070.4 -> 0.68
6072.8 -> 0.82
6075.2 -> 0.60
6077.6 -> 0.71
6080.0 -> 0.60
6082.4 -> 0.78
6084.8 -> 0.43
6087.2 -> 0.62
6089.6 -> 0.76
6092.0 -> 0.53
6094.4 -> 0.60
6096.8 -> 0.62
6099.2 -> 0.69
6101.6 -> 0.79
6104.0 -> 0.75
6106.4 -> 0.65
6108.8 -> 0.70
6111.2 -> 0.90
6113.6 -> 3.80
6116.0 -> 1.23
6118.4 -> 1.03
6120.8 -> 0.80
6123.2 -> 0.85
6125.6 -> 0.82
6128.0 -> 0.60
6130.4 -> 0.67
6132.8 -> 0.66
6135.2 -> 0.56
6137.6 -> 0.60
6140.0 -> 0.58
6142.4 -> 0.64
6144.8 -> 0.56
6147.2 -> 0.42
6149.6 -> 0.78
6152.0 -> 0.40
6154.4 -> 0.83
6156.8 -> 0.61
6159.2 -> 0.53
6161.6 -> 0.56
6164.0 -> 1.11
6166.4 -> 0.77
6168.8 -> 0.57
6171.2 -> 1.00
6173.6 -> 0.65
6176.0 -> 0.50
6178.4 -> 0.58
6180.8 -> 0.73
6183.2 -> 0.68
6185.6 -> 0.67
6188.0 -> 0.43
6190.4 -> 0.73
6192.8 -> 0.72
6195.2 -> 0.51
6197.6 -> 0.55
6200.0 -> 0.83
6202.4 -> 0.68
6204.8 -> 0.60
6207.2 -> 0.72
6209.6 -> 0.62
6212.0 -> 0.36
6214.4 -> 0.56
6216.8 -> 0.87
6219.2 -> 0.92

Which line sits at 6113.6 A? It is [O III]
